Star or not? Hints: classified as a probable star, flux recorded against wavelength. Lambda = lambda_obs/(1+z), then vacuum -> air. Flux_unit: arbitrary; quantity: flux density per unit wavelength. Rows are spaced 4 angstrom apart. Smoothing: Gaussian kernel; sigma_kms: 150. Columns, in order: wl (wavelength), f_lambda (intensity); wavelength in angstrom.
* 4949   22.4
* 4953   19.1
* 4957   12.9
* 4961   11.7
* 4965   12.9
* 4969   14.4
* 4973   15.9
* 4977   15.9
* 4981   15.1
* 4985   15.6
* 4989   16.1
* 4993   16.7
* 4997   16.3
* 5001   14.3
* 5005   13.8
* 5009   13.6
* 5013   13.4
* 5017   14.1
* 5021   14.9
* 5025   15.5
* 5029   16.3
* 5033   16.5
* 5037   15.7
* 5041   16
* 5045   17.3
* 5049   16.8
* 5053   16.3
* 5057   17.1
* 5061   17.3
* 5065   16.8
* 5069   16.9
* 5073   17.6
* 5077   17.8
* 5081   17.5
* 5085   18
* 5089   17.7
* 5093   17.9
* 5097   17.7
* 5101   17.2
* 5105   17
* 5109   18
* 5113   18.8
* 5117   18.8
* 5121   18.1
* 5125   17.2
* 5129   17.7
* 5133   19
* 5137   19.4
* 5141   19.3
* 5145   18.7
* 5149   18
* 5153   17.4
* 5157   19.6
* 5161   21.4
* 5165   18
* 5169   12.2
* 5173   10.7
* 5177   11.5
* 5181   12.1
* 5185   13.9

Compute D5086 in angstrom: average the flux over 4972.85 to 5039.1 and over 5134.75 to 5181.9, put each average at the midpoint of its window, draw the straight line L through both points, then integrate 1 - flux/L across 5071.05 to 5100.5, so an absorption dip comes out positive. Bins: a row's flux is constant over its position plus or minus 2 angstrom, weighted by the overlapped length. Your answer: -3.19 angstrom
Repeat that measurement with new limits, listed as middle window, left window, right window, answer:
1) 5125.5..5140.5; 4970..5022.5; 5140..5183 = -2.5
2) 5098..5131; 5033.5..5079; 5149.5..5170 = -0.6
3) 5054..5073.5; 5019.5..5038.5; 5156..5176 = -1.5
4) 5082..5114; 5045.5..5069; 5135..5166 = 0.1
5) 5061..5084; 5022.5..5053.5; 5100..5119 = -0.3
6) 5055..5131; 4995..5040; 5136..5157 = -2.4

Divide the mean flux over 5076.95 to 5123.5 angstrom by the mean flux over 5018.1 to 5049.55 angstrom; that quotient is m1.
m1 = 1.1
